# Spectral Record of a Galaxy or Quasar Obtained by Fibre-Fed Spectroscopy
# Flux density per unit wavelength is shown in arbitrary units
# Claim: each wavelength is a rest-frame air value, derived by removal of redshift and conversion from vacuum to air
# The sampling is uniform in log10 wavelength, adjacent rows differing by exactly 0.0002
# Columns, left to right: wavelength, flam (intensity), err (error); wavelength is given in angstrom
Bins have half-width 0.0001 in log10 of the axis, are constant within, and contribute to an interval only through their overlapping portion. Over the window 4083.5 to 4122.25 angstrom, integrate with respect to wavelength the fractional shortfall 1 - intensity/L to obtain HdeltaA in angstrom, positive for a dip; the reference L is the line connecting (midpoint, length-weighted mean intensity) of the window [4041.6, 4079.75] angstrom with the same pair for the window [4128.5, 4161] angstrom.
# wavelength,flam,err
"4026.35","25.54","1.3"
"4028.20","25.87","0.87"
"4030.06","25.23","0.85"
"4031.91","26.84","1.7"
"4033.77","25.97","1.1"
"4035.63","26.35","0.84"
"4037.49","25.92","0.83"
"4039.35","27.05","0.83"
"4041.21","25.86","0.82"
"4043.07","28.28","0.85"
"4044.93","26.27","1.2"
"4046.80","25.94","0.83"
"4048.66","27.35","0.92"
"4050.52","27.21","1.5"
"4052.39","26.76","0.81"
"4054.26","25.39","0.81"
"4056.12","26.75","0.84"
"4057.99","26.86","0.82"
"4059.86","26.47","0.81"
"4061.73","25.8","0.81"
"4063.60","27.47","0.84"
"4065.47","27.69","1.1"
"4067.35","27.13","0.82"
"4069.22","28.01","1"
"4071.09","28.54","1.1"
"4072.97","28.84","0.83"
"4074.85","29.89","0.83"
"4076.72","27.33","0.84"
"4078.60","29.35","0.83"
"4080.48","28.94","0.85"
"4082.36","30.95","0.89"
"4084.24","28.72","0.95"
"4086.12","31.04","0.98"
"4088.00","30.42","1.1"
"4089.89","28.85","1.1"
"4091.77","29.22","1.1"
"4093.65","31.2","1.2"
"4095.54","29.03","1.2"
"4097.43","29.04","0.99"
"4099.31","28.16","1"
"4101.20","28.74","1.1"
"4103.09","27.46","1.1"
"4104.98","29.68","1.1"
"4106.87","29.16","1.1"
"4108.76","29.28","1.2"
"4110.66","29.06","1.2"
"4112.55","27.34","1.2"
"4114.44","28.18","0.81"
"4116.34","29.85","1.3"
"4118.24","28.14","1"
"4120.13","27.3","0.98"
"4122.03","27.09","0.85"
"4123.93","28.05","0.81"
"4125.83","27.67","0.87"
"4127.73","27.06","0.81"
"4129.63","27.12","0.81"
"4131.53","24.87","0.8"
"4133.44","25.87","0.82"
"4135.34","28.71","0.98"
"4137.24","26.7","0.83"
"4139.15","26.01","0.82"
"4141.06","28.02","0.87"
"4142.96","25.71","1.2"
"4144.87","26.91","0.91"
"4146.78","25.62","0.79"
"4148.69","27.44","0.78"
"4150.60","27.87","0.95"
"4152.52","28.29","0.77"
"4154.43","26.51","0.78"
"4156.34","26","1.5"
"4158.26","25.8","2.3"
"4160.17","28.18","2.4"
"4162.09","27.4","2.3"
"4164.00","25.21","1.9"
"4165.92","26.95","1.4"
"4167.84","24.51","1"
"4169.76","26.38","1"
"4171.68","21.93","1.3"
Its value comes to -2.7 angstrom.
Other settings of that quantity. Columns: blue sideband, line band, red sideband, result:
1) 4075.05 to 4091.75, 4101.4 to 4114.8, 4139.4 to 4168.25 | -0.1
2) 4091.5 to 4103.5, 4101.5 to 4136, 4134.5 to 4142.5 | 0.3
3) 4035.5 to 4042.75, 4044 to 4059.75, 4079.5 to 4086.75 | 0.5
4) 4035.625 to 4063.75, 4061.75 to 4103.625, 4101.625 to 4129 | -2.2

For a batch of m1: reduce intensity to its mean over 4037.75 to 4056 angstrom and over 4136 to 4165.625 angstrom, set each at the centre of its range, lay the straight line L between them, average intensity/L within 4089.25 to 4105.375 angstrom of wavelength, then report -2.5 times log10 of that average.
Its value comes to -0.09 mag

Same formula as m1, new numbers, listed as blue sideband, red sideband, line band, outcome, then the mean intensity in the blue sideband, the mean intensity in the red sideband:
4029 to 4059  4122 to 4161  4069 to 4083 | -0.092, 26.5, 26.9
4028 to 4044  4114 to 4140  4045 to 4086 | -0.041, 26.4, 27.3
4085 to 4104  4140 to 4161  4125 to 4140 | 0.038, 29.3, 26.9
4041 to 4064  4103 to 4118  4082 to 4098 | -0.067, 26.7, 28.8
